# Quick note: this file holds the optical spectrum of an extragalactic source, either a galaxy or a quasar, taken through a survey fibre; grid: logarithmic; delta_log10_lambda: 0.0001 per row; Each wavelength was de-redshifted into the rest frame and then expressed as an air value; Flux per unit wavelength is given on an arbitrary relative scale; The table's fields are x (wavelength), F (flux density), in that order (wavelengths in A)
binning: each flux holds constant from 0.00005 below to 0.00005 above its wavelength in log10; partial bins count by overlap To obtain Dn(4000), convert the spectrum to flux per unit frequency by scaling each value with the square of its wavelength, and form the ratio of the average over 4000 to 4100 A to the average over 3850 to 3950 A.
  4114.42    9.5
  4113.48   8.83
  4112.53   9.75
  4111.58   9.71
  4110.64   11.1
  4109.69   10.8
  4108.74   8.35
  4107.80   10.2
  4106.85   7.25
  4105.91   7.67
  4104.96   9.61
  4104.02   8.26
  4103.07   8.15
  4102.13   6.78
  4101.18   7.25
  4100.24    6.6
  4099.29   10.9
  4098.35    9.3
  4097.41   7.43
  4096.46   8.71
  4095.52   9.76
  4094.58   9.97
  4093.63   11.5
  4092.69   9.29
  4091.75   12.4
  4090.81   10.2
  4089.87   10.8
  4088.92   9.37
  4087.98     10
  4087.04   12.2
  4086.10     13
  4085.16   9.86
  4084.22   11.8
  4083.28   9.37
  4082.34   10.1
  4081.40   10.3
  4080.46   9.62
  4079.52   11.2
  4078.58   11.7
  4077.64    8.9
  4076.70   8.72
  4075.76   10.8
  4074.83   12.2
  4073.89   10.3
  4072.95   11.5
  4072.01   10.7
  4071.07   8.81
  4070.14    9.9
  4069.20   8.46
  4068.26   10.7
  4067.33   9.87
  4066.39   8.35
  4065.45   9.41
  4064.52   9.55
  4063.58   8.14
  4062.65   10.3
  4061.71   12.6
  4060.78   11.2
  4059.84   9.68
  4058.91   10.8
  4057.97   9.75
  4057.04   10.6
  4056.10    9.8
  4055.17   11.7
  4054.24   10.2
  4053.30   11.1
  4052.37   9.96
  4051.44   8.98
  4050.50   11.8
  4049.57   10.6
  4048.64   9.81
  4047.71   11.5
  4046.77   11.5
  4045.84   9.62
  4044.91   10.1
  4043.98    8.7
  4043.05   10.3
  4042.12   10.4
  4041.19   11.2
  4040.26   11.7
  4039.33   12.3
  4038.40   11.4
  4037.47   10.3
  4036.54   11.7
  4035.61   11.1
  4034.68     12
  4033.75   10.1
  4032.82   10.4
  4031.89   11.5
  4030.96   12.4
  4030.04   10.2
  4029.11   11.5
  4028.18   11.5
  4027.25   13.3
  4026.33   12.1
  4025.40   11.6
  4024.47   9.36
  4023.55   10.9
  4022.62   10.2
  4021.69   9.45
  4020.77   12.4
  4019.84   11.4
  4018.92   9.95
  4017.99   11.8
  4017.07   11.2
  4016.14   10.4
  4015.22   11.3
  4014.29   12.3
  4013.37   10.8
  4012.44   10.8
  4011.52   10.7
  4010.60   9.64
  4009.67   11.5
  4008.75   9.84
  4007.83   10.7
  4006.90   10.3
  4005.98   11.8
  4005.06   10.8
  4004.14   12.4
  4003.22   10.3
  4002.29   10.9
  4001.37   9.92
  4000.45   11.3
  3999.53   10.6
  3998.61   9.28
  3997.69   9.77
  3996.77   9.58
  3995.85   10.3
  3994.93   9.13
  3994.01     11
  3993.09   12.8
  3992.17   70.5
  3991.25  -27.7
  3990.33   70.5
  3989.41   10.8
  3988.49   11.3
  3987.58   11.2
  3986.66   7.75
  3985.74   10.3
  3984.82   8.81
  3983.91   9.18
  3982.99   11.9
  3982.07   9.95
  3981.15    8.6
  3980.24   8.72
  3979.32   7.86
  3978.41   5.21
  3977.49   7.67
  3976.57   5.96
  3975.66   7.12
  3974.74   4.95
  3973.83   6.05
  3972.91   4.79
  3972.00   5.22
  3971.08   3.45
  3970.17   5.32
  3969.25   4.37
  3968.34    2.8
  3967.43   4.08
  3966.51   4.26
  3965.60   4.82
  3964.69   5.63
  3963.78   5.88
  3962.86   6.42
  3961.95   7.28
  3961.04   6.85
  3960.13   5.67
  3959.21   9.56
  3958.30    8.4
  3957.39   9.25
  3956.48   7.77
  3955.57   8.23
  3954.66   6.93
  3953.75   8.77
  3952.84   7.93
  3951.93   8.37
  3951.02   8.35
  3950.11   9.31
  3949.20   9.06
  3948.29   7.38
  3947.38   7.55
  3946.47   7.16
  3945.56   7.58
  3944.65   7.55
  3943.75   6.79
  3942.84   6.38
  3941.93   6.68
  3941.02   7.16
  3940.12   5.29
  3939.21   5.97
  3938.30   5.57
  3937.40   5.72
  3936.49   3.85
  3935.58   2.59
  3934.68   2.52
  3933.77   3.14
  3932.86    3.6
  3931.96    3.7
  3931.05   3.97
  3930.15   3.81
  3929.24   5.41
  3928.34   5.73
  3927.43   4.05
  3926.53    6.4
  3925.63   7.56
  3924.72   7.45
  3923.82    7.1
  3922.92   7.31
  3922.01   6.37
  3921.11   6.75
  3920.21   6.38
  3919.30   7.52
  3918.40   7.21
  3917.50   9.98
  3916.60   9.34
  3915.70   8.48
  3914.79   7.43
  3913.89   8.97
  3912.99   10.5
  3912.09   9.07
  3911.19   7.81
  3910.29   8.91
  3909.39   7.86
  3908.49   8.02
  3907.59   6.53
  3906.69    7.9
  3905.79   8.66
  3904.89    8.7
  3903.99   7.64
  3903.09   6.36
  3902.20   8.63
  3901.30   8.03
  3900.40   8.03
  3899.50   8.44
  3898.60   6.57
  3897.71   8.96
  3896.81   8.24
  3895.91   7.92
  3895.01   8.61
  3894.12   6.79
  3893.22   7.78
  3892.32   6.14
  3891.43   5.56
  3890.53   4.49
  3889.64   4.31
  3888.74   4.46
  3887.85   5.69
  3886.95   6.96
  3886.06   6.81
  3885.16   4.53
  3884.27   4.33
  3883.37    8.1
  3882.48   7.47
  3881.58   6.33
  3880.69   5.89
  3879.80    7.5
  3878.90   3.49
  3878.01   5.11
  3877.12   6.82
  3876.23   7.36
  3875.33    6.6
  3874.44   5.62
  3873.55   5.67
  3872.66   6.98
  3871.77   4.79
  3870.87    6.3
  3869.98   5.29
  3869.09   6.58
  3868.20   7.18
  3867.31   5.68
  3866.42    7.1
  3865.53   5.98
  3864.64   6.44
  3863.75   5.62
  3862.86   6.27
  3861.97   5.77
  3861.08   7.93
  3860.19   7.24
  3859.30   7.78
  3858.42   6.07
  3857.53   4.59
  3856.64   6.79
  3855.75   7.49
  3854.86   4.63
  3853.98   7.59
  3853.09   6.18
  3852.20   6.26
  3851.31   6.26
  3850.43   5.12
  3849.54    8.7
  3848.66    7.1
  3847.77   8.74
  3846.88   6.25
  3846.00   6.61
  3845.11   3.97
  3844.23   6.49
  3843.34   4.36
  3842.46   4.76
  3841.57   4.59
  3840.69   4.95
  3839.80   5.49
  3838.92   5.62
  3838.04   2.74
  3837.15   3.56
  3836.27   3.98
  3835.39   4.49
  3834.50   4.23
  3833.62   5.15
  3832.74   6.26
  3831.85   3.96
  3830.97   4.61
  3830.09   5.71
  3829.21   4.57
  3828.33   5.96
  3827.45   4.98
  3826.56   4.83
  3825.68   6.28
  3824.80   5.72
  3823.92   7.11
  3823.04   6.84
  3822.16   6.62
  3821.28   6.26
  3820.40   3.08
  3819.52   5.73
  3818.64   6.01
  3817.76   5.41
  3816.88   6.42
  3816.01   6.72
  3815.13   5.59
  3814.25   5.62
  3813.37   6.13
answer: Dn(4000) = 1.73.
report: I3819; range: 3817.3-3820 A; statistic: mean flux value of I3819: 5.68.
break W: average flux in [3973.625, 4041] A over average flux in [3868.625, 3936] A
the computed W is 1.7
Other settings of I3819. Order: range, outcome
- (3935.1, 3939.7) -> 4.73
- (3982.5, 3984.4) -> 10.5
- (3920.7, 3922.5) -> 6.55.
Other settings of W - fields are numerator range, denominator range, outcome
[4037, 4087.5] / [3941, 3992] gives 1.27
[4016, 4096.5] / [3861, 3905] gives 1.62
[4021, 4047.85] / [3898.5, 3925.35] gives 1.38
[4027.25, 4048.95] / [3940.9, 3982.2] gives 1.61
